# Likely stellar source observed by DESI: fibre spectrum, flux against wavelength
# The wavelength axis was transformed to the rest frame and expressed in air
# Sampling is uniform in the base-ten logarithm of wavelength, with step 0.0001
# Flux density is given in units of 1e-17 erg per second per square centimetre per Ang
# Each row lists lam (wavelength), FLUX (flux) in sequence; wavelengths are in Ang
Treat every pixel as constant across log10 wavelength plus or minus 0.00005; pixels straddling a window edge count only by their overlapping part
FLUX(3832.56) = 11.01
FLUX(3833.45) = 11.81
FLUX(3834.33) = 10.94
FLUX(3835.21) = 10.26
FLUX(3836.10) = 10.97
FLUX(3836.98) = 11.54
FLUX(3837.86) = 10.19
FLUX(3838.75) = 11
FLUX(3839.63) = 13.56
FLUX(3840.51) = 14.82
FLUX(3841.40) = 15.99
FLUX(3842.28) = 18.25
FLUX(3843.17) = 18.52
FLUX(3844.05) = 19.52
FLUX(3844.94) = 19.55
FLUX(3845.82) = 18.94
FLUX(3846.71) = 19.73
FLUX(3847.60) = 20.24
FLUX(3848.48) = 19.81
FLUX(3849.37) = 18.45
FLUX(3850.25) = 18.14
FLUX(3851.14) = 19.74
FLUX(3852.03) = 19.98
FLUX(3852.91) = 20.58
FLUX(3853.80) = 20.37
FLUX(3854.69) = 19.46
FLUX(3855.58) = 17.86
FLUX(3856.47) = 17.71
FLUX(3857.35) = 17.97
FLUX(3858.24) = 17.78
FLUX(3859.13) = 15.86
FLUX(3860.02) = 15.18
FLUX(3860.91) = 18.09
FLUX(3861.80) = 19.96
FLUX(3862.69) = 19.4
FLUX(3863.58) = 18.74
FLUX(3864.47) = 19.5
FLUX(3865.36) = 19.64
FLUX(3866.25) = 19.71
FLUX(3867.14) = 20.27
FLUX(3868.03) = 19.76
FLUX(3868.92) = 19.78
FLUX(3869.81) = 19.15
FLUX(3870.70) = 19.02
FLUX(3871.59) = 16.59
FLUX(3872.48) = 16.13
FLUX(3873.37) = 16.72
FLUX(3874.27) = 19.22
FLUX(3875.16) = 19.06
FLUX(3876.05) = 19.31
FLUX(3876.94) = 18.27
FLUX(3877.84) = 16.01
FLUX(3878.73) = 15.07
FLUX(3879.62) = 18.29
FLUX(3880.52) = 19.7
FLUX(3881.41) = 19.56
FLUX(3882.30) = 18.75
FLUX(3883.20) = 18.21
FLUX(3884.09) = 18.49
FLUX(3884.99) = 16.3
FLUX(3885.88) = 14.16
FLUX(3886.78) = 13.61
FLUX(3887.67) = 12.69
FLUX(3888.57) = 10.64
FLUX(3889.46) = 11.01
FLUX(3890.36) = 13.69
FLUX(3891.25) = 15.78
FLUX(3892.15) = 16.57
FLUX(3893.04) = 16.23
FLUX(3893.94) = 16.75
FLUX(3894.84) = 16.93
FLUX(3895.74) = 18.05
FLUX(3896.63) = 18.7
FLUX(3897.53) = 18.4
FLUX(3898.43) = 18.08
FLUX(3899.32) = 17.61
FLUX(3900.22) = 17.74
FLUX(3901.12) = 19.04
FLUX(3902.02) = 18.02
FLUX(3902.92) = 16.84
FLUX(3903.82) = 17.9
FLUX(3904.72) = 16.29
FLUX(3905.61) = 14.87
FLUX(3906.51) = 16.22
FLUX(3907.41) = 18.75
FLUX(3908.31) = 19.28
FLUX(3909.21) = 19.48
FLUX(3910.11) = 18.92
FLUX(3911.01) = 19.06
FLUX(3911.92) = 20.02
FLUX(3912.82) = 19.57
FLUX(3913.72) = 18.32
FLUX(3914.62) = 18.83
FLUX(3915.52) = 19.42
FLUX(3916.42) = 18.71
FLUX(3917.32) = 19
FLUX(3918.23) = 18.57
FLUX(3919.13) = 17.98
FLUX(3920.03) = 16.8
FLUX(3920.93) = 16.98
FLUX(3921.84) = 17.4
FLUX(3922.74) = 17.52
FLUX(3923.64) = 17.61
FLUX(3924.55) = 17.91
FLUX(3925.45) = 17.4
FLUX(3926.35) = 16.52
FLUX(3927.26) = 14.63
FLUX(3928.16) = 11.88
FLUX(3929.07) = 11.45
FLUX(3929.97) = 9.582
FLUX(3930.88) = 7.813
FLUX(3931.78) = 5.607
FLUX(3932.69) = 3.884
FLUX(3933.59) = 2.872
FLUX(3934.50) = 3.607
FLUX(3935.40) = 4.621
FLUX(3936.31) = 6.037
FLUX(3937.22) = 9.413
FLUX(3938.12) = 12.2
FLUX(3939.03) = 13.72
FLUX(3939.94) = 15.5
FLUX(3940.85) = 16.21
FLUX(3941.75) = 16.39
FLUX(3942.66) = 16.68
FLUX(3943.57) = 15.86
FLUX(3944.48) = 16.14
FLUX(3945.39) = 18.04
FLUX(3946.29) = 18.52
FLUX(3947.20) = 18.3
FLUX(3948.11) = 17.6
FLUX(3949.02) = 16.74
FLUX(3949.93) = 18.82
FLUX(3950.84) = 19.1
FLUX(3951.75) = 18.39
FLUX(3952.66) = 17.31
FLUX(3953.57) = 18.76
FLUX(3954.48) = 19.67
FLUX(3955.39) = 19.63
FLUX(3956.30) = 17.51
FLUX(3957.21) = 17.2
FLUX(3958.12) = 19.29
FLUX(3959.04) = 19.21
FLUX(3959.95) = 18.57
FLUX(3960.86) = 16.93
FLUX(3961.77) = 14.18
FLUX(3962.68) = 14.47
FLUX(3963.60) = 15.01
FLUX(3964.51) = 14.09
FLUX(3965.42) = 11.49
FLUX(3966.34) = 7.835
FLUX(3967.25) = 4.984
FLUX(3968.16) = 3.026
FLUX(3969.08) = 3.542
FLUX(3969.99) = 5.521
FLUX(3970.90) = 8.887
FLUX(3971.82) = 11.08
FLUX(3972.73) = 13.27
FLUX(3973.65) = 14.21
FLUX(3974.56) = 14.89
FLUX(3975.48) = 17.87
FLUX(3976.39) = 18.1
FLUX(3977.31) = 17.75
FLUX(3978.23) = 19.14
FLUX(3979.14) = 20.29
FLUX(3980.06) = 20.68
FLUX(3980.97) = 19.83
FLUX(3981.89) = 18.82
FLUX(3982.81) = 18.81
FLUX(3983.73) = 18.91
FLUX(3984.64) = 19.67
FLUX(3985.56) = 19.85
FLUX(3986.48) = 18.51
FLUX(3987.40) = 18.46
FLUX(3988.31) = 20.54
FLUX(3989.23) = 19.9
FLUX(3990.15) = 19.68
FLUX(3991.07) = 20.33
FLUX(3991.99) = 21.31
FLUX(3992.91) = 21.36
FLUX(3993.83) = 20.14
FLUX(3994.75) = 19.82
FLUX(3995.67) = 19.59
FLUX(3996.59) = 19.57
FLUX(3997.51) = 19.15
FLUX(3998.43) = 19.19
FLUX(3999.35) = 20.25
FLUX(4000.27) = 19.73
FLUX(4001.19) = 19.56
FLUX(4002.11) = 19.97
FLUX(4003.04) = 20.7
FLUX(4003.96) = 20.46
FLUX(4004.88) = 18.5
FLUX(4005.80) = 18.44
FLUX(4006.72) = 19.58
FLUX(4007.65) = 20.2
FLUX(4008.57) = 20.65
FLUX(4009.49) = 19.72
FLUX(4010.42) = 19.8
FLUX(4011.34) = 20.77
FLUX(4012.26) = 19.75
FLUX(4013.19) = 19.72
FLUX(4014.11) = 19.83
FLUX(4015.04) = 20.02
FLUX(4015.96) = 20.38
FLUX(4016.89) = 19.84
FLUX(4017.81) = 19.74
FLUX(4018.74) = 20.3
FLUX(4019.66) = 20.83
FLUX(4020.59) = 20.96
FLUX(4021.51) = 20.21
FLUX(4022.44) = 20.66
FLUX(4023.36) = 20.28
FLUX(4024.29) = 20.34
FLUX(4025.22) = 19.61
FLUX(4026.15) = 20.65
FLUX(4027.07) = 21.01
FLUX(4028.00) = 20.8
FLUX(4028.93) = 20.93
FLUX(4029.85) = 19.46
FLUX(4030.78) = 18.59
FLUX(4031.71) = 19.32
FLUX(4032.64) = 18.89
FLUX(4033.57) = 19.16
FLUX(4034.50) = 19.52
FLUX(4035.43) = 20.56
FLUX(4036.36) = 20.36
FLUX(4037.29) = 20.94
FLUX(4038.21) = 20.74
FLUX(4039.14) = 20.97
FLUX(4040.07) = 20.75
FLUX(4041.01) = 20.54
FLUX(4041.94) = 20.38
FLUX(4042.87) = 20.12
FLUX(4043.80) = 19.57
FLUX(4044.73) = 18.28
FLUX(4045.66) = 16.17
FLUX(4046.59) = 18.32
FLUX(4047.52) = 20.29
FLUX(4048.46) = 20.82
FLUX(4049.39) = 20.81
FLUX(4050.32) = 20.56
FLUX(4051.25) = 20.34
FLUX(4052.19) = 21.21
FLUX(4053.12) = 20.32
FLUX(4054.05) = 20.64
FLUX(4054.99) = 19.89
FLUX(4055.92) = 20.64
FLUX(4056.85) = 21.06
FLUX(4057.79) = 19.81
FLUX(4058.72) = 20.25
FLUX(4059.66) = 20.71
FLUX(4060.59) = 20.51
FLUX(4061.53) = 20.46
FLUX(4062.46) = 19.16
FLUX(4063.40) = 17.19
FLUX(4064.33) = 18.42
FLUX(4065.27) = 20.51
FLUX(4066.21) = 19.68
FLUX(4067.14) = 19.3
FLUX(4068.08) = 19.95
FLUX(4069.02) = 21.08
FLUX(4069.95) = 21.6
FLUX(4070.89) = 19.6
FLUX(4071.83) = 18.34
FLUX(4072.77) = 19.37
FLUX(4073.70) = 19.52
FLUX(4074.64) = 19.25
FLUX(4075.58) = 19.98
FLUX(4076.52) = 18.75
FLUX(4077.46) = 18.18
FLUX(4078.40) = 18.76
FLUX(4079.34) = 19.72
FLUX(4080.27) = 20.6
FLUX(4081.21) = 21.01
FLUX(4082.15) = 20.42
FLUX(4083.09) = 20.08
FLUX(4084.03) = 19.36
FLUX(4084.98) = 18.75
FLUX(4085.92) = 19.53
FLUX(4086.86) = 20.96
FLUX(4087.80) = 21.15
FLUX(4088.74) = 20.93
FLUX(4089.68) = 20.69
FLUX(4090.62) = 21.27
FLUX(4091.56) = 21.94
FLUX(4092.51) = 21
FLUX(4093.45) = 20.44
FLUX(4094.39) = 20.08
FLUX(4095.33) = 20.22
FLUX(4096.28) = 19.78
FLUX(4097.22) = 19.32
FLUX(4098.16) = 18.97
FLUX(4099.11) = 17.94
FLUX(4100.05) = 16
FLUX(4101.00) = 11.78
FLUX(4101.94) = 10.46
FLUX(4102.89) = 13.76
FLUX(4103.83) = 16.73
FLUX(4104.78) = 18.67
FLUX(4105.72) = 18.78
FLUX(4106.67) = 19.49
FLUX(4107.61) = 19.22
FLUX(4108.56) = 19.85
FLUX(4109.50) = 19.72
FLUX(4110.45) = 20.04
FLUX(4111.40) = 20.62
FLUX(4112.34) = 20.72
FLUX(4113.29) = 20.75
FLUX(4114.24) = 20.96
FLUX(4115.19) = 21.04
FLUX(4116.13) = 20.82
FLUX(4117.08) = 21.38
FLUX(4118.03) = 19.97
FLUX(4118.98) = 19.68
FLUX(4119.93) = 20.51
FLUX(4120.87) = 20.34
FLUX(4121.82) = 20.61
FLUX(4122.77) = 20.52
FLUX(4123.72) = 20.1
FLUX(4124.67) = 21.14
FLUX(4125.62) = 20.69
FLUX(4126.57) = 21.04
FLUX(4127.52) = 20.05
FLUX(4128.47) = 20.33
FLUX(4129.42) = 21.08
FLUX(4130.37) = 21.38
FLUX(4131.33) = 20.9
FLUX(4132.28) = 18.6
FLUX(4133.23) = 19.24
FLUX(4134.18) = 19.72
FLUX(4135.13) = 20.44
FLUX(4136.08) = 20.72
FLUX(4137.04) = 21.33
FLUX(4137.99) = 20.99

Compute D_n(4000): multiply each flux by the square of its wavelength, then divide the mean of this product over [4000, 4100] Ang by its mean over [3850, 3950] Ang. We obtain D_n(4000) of 1.3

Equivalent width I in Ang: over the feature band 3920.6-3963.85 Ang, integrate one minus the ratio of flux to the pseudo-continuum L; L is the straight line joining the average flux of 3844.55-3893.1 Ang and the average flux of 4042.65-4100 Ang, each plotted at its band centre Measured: 8.9 Ang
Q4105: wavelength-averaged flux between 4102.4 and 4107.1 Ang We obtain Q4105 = 17.4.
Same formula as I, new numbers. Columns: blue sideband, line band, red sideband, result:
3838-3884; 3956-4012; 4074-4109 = 4.3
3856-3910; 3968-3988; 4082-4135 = 2.9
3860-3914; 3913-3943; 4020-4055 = 7.5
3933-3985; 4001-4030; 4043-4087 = -4.5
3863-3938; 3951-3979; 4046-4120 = 4.6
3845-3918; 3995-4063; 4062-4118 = -3.8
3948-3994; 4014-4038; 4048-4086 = -2.2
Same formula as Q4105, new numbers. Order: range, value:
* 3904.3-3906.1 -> 15.7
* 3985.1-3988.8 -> 19.4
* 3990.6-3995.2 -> 20.6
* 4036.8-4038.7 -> 20.9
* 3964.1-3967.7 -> 9.55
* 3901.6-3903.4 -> 17.4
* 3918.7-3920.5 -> 17.4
